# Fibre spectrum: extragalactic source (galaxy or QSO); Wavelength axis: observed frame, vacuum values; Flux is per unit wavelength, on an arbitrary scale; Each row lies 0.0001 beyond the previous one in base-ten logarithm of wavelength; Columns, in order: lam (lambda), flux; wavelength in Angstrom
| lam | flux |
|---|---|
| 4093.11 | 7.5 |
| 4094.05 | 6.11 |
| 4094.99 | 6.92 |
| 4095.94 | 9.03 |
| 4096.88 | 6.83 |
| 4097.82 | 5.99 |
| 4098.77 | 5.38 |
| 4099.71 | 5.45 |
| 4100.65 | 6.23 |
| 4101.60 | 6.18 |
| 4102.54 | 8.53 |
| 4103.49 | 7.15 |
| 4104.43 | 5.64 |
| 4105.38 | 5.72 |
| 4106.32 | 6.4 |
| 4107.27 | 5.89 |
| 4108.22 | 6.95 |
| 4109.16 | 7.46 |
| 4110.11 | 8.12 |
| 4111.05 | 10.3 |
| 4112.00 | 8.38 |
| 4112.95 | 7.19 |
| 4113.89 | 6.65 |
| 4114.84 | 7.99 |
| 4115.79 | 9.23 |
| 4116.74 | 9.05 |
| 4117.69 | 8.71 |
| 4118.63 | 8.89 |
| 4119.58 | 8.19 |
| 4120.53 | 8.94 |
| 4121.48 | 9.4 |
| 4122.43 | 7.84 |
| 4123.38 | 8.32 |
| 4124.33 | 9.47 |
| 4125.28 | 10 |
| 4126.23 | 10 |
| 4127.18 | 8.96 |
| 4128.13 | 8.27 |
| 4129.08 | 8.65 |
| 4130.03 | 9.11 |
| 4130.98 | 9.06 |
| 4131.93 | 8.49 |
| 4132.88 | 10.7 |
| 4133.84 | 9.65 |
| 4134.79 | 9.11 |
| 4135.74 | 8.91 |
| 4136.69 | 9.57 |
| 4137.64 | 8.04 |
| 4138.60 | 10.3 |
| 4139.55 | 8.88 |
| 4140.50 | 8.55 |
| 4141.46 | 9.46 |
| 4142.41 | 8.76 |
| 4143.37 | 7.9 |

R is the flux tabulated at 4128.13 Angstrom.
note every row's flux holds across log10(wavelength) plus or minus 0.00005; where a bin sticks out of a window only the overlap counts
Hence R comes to 8.27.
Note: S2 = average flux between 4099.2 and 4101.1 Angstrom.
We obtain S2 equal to 5.85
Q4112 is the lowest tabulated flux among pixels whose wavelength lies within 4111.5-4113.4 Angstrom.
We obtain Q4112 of 7.19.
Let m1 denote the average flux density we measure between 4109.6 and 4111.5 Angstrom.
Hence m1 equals 9.18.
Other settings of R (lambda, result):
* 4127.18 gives 8.96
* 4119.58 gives 8.19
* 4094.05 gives 6.11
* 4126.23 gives 10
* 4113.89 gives 6.65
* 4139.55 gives 8.88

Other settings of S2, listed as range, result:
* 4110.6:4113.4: 8.6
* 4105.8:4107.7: 6.14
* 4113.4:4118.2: 8.34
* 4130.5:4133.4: 9.4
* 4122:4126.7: 9.13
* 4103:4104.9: 6.41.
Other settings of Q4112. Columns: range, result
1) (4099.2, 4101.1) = 5.45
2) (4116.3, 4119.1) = 8.71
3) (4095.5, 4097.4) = 6.83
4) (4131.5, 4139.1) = 8.04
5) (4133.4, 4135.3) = 9.11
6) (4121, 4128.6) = 7.84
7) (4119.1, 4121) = 8.19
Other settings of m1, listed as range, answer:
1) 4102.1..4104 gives 7.78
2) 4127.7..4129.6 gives 8.49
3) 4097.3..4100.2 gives 5.64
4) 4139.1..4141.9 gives 8.95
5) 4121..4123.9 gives 8.53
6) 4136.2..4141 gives 9.06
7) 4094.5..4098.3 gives 7.18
